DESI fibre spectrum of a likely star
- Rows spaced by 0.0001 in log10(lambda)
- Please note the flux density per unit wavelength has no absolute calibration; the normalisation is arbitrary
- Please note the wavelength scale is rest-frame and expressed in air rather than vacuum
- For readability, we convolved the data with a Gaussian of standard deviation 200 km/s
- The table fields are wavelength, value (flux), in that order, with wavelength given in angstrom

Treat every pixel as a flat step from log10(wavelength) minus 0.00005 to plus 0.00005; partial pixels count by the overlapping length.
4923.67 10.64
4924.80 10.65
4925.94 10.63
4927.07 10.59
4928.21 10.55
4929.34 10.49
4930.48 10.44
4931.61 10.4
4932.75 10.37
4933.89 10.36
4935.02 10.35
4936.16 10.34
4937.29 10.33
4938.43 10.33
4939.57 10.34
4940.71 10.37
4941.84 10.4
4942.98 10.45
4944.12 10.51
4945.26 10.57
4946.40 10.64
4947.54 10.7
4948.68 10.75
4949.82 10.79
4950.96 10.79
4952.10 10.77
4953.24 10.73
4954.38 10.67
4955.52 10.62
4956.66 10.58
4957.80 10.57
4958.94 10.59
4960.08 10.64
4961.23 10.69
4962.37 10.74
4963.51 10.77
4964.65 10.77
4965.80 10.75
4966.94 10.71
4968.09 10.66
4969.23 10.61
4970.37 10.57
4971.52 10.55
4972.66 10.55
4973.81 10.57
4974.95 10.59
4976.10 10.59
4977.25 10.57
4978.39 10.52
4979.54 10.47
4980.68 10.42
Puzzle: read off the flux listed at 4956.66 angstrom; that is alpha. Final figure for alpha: 10.58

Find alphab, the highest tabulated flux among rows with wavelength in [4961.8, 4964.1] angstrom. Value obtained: 10.77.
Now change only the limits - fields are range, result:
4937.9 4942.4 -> 10.4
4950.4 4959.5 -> 10.79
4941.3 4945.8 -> 10.57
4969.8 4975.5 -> 10.59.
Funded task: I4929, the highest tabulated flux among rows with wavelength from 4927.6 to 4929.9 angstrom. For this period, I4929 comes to 10.55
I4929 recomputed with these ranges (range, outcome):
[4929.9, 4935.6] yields 10.44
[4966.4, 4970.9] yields 10.71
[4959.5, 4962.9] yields 10.74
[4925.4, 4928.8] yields 10.63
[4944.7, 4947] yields 10.64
